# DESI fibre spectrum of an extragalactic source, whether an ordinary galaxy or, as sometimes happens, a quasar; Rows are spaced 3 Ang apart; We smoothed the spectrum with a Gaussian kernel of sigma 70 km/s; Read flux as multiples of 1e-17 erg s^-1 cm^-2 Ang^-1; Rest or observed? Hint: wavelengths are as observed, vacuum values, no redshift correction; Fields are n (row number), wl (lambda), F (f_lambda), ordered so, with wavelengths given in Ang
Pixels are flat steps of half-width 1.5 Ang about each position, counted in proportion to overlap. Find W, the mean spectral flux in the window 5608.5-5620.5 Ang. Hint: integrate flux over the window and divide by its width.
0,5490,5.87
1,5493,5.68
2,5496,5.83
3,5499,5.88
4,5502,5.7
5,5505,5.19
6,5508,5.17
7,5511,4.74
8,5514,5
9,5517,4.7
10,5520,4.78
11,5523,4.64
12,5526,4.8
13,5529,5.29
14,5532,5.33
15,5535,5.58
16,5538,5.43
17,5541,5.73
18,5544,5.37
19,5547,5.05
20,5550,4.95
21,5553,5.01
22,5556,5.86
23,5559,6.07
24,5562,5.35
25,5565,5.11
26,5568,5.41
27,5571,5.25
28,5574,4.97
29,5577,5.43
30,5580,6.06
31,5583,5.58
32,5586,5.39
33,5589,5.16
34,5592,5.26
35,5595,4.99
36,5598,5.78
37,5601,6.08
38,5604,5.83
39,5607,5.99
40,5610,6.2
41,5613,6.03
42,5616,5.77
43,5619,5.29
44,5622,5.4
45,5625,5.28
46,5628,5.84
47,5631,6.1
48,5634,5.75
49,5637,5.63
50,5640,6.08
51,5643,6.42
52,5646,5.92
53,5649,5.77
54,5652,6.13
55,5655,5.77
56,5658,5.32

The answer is 5.82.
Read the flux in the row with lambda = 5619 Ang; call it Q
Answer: 5.29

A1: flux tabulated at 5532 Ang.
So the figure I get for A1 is 5.33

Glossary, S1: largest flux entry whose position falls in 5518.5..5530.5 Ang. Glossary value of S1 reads 5.29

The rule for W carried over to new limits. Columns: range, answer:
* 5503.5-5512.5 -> 5.03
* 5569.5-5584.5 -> 5.46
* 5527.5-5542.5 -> 5.47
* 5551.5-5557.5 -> 5.43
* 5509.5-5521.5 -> 4.8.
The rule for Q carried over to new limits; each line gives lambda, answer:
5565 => 5.11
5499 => 5.88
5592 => 5.26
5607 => 5.99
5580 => 6.06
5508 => 5.17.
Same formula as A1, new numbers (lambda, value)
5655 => 5.77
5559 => 6.07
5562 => 5.35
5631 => 6.1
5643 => 6.42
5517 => 4.7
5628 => 5.84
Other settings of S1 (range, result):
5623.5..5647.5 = 6.42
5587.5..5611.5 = 6.2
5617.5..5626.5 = 5.4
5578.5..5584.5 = 6.06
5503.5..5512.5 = 5.19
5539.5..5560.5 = 6.07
